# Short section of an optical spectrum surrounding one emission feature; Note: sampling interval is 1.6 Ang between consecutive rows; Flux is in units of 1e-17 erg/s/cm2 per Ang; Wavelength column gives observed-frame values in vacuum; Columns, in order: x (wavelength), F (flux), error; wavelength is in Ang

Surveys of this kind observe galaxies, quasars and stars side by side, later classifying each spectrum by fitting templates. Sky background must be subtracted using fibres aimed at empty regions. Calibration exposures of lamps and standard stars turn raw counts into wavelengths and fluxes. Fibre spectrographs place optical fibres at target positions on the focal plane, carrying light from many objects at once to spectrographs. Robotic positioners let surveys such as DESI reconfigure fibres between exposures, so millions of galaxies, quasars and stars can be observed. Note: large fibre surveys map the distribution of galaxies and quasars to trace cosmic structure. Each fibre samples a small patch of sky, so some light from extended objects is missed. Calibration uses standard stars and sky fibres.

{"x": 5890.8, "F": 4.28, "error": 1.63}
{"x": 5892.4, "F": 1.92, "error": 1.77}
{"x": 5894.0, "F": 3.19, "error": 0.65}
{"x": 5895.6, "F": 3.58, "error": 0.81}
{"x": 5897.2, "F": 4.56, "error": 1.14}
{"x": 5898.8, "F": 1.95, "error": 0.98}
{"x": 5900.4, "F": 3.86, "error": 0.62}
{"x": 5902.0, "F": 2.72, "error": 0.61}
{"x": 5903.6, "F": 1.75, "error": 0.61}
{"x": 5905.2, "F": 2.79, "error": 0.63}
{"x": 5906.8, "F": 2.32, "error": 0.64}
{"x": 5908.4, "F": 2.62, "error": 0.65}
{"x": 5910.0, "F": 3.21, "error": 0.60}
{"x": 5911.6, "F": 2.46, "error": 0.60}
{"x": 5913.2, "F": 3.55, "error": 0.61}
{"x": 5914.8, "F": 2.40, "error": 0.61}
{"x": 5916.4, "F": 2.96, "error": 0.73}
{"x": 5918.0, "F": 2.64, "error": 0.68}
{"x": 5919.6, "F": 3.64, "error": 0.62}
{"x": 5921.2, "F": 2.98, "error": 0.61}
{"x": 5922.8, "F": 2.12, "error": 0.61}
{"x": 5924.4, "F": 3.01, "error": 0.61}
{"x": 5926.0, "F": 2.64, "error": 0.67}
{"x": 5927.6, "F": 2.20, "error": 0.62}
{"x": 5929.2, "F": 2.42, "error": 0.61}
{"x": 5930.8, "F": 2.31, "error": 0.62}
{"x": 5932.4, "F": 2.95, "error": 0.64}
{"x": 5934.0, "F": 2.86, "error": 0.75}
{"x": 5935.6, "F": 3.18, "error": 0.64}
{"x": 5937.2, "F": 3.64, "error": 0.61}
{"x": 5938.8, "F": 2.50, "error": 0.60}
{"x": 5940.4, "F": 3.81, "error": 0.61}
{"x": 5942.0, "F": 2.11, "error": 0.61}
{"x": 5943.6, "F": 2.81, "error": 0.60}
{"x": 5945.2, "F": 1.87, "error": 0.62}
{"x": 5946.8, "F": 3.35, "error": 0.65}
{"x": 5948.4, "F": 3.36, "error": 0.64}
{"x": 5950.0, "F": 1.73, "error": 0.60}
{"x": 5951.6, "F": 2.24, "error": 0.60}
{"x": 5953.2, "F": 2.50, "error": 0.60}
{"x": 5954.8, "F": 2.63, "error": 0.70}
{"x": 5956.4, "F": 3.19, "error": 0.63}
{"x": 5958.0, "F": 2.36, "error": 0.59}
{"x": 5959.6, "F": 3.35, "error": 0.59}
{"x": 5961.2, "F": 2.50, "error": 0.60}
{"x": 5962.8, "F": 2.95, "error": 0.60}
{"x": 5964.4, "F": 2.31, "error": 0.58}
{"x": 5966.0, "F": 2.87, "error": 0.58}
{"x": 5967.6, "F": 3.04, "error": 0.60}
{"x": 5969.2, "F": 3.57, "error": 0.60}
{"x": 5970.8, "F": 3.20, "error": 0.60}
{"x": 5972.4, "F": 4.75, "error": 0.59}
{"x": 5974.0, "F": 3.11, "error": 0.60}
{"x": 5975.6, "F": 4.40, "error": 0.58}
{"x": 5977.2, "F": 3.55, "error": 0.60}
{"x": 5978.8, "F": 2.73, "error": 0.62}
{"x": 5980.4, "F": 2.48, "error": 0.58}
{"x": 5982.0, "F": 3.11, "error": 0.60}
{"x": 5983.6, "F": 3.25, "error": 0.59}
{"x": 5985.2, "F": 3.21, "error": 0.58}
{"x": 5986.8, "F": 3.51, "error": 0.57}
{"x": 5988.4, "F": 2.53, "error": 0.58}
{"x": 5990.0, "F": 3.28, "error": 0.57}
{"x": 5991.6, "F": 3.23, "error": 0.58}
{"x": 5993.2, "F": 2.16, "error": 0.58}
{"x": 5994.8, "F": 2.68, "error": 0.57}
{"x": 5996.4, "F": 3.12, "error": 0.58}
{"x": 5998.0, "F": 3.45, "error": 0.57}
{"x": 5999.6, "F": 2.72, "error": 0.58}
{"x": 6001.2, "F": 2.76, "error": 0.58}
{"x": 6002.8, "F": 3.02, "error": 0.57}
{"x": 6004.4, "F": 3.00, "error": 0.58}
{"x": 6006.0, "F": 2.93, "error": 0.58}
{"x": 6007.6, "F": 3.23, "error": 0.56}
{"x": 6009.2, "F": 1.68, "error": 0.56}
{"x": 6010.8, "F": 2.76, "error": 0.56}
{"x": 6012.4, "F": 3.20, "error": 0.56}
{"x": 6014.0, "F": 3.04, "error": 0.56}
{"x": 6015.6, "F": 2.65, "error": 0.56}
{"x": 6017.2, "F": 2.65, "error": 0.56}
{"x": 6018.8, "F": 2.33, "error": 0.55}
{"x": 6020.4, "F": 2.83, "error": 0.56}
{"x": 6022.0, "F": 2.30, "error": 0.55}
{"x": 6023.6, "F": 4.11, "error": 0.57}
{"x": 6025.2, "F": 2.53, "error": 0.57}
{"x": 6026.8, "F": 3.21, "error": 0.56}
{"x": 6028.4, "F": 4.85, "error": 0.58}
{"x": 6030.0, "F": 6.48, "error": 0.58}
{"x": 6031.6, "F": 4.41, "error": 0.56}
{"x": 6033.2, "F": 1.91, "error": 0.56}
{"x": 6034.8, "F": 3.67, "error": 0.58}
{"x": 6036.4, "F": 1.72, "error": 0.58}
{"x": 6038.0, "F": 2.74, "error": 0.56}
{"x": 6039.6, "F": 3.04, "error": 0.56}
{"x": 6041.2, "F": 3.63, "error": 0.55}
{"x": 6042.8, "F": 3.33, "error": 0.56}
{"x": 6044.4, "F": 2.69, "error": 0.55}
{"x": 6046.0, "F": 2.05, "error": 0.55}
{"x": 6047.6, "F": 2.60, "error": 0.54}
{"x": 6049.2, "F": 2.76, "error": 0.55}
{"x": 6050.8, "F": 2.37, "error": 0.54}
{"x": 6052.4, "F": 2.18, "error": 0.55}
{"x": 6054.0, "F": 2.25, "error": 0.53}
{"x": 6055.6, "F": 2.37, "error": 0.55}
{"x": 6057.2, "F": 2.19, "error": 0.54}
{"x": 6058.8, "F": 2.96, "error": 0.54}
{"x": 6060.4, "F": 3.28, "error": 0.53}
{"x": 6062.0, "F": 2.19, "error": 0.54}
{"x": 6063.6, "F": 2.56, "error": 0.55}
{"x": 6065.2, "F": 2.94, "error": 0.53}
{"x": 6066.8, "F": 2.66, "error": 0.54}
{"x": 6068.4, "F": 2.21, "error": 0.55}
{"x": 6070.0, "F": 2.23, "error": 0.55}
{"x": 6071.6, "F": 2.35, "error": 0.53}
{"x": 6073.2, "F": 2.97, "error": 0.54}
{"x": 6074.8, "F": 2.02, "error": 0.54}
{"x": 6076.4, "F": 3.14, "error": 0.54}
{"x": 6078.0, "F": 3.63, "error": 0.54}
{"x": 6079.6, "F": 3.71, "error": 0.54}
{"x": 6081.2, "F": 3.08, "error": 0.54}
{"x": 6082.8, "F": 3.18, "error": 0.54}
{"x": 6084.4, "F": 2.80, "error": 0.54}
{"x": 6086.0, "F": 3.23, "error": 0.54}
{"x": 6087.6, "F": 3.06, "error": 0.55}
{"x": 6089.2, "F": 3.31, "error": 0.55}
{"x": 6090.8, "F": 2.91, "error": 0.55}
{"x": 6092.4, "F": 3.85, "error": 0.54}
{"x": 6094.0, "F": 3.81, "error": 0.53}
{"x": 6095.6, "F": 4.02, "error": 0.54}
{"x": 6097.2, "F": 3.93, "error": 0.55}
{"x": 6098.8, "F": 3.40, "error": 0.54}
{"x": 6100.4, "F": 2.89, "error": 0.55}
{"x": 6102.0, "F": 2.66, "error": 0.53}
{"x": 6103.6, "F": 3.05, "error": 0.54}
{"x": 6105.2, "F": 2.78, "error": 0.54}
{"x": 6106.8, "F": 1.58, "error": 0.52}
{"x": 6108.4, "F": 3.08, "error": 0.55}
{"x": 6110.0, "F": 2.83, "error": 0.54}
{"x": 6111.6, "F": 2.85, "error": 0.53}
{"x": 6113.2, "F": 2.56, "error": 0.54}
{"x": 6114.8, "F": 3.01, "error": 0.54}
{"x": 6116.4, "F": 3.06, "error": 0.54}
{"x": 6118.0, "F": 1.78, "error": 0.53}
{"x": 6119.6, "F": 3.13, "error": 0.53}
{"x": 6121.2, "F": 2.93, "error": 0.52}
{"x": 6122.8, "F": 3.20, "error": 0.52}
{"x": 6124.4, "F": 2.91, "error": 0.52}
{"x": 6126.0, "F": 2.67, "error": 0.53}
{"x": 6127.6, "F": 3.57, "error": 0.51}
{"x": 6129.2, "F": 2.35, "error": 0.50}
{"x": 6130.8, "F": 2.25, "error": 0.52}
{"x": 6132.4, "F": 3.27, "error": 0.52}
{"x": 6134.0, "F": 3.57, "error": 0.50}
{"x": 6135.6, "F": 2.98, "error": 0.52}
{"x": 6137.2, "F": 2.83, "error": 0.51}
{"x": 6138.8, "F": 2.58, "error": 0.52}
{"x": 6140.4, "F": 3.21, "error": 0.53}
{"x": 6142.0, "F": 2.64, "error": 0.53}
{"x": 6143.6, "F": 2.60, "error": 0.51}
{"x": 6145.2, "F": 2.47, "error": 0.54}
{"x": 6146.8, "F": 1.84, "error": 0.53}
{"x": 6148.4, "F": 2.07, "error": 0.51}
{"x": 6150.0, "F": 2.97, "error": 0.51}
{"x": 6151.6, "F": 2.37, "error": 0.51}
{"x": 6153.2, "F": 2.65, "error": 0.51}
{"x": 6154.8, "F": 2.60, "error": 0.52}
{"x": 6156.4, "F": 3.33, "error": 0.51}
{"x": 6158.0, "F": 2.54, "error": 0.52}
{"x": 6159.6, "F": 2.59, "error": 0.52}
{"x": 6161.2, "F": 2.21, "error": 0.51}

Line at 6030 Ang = [O III]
